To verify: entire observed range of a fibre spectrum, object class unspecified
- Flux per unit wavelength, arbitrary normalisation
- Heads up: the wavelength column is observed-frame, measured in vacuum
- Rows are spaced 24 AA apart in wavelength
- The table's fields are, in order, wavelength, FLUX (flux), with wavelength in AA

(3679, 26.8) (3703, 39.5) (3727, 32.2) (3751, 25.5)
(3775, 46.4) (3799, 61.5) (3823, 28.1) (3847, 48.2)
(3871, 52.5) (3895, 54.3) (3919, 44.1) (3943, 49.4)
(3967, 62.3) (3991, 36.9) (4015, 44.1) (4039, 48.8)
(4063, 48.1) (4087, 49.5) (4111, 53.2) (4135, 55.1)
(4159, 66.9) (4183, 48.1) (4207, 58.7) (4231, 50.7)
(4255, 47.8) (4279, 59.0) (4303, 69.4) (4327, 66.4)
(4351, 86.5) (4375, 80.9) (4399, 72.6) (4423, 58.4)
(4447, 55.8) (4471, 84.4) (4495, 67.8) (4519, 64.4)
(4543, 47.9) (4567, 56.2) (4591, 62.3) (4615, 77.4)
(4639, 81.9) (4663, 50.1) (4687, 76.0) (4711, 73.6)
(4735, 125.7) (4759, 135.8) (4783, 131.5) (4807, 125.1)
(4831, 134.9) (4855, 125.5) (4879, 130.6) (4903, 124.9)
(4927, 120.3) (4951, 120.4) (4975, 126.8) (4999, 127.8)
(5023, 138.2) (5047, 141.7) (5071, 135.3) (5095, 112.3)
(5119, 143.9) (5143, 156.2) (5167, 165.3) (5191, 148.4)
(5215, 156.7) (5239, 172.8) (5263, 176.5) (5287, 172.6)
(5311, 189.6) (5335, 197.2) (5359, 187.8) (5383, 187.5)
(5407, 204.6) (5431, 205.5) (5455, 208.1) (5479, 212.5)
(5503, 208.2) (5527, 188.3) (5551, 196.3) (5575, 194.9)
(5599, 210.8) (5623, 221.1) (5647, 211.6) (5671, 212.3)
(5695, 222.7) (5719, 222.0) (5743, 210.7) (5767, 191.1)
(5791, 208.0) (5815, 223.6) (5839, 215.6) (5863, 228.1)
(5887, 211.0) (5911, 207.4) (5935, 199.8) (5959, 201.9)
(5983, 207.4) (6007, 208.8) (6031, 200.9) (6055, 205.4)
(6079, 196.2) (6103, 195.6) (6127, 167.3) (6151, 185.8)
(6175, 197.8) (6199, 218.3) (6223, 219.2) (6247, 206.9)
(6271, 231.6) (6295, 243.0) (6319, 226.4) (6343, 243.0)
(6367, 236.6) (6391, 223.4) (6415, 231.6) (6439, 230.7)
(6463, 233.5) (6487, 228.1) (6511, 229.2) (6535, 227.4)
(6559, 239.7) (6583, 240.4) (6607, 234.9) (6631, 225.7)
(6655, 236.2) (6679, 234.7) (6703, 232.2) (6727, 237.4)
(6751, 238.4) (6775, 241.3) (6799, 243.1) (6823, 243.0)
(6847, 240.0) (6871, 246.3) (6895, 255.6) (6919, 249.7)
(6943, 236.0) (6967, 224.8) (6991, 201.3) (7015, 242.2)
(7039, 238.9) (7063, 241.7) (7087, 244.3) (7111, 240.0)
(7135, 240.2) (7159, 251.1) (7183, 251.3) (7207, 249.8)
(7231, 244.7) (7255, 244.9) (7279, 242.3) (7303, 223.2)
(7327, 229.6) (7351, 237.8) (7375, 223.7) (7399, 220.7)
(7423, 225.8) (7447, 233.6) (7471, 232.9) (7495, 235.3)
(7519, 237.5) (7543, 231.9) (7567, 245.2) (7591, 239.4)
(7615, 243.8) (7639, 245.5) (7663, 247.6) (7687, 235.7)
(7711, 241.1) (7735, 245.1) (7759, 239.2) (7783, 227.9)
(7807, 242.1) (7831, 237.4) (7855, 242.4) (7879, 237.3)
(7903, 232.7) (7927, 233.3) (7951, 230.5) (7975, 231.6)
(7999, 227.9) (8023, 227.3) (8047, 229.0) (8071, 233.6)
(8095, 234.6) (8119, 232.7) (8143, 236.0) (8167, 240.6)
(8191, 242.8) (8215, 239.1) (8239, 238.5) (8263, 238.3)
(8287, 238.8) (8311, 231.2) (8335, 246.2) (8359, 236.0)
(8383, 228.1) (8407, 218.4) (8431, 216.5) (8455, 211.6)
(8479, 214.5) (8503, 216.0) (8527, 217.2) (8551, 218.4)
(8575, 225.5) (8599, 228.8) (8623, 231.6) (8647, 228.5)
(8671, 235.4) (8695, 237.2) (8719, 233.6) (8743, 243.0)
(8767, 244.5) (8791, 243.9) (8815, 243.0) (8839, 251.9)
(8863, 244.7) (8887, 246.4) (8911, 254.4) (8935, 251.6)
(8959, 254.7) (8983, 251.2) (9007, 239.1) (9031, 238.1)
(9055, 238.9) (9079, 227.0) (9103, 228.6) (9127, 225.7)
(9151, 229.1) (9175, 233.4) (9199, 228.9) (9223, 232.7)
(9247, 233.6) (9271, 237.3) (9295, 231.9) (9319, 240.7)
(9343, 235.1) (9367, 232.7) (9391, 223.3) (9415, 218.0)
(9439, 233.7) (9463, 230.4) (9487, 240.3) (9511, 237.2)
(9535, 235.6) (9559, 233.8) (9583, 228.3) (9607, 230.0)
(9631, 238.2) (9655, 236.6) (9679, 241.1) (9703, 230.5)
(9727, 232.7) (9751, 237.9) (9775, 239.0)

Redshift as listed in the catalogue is 0.18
